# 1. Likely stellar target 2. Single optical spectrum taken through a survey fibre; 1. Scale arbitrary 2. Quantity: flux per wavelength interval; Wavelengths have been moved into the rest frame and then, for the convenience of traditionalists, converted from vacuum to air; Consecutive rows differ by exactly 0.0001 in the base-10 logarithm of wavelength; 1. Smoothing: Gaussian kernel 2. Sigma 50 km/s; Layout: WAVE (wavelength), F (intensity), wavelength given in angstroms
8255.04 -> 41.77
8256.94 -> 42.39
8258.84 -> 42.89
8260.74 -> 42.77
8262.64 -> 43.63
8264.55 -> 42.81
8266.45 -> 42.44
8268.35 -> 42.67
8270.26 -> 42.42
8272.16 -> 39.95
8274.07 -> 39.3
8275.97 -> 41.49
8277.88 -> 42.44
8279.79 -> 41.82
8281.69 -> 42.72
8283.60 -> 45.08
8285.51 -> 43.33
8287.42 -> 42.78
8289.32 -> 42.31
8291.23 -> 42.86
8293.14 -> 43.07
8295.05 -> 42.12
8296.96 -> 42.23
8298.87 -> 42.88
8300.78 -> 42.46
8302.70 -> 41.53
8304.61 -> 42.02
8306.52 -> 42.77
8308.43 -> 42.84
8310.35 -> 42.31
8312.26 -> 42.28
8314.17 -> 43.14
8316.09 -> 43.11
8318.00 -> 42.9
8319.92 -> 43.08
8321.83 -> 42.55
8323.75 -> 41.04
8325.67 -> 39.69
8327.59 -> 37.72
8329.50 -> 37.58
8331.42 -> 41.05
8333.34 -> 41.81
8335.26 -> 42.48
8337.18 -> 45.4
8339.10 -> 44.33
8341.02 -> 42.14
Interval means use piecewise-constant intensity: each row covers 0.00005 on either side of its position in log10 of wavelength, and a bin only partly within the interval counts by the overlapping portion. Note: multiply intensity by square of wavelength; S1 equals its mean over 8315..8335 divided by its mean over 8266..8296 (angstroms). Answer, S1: 0.98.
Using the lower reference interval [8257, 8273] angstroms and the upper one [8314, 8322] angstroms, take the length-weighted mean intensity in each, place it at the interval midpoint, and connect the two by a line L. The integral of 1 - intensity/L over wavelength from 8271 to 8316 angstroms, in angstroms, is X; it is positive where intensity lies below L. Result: 0.4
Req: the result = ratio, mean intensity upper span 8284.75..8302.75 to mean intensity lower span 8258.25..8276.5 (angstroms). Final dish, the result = 1.0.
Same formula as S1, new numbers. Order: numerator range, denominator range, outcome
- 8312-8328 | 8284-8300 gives 0.98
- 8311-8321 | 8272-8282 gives 1.05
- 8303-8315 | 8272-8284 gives 1.03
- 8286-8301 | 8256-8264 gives 1.00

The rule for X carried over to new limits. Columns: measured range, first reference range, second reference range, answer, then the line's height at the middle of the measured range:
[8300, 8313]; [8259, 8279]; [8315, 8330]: -0.30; 41.4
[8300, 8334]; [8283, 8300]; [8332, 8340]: 1.20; 43.2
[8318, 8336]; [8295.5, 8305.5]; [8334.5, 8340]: 1.12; 43.6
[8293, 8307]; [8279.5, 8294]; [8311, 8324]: 0.19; 42.9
